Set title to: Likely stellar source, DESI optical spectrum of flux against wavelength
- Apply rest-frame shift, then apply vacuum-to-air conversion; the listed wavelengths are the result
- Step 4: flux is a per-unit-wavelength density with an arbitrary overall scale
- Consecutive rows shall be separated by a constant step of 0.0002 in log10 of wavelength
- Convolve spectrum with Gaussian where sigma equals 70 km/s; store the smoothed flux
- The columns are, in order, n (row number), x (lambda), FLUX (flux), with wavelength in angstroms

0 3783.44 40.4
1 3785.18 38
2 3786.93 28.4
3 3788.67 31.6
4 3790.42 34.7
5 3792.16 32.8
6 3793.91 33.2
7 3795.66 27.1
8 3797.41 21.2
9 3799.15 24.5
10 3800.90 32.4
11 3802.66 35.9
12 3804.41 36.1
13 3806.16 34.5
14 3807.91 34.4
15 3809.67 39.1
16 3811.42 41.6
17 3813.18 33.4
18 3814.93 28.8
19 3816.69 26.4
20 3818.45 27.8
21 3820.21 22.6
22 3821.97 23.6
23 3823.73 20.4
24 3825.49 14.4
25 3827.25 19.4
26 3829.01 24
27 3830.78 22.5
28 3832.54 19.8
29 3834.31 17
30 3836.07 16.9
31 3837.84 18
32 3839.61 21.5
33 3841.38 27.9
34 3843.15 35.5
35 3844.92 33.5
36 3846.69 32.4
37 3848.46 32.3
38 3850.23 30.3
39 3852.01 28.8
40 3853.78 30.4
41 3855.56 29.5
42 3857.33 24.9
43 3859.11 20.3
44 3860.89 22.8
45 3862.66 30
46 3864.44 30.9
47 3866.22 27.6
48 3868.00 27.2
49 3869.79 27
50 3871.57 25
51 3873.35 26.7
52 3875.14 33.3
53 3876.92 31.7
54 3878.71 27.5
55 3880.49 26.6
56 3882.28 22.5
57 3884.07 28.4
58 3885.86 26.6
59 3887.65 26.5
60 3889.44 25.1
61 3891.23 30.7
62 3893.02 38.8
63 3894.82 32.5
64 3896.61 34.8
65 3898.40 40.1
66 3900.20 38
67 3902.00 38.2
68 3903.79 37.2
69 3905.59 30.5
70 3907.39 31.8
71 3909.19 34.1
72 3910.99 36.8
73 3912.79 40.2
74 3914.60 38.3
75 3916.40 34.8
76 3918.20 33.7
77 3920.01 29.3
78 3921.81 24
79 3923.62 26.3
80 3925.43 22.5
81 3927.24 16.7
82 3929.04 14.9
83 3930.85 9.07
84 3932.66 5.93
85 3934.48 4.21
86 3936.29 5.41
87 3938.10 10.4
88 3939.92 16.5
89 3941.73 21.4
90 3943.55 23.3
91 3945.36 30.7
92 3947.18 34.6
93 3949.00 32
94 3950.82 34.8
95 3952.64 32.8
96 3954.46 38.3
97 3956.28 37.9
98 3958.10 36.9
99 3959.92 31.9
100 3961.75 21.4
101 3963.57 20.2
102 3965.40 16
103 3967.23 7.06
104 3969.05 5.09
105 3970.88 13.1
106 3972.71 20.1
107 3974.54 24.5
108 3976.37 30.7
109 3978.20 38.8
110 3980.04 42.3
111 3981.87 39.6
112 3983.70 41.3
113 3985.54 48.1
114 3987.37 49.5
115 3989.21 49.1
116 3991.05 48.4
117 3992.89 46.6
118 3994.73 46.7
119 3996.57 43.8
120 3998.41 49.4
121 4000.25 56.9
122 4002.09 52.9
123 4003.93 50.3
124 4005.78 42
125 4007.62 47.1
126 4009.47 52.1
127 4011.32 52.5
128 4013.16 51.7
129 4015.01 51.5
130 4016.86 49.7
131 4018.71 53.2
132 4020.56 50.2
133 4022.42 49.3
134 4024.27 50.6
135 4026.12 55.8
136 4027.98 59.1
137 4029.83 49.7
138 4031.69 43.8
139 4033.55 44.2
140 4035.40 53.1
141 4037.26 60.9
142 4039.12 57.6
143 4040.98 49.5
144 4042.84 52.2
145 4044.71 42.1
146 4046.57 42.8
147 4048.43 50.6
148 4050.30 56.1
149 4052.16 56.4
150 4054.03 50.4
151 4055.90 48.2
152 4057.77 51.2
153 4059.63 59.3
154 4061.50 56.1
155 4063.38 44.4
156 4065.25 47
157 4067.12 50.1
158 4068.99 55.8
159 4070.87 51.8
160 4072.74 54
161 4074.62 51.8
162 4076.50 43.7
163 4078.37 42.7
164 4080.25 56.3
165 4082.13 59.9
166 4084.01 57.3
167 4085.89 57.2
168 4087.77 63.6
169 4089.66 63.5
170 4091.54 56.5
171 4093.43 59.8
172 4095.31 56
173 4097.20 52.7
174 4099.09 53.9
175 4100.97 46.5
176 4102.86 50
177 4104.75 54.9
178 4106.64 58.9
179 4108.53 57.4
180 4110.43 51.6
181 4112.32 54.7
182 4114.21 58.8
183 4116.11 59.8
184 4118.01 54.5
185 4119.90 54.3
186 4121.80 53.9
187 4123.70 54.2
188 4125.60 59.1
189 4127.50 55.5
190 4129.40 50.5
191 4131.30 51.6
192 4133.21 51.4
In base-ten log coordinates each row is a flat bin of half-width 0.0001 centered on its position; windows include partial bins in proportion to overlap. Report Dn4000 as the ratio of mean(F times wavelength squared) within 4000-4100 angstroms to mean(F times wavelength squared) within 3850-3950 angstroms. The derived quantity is 2.08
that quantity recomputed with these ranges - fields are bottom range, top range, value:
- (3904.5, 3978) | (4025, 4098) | 2.29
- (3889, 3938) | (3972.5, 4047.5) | 1.81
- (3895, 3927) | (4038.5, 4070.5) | 1.66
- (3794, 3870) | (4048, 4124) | 2.25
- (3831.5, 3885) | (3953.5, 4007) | 1.44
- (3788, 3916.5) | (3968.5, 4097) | 1.83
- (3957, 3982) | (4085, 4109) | 2.44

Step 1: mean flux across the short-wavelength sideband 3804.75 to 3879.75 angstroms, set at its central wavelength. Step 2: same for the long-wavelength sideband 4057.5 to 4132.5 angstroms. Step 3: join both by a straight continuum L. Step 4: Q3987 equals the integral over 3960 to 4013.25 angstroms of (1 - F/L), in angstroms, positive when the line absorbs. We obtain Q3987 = 6.50 angstroms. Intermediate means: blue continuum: 27.2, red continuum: 54.3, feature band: 37.9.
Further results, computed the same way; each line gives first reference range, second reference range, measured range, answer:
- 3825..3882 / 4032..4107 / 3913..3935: 7.6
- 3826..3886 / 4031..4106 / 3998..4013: -1.9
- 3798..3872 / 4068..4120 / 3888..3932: 5.7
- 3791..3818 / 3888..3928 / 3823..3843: 7.1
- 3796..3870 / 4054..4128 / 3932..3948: 9.0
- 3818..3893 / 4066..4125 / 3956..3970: 6.3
